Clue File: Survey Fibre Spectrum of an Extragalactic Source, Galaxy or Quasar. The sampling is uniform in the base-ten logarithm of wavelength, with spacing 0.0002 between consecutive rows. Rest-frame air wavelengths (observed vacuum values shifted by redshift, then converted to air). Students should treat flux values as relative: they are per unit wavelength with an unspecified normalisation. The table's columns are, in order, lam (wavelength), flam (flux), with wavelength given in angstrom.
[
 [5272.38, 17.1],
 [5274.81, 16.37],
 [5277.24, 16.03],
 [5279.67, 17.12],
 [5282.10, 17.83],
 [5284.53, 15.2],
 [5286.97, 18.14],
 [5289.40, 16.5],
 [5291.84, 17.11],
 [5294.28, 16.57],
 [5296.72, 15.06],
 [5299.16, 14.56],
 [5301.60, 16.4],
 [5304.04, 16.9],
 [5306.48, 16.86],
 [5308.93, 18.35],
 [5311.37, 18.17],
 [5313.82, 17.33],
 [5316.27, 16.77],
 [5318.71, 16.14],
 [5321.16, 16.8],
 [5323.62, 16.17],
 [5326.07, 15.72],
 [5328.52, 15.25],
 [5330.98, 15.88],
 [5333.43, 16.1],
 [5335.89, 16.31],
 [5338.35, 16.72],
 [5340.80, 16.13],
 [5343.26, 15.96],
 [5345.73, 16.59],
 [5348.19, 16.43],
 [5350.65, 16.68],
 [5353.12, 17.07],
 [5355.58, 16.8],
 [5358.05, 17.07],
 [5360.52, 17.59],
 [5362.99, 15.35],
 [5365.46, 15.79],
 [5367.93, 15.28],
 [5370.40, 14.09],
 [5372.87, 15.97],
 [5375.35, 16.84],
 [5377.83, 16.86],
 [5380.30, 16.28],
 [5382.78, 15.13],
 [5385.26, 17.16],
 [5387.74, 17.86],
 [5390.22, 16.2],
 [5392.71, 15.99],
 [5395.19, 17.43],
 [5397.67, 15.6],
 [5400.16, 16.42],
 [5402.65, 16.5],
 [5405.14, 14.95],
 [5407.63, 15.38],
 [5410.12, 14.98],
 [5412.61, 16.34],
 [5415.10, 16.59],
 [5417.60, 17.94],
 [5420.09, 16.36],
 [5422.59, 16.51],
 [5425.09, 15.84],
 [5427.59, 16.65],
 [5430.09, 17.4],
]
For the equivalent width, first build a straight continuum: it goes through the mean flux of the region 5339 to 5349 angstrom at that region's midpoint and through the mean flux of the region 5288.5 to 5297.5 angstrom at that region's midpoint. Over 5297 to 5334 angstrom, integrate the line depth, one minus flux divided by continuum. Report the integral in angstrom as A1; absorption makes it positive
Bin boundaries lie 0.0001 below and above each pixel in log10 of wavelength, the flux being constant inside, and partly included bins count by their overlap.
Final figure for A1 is -0.3 angstrom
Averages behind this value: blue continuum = 16.4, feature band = 16.5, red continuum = 16.3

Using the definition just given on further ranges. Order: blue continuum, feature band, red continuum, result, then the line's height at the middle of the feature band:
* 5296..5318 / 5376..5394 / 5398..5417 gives -0.4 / 16.1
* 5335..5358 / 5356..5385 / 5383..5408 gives 0.6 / 16.4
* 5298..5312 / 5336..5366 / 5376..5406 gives 0.1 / 16.6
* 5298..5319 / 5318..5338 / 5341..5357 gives 0.8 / 16.7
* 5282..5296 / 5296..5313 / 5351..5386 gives 0.0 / 16.6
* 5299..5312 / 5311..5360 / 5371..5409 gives 0.7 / 16.7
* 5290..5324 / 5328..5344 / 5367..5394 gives 0.4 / 16.5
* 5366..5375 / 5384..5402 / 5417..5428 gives -0.9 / 15.9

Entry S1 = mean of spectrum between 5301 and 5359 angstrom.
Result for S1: 16.6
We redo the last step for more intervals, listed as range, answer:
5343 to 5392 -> 16.4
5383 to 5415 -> 16.2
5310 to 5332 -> 16.5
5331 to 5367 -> 16.4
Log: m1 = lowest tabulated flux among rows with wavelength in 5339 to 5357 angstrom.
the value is 15.96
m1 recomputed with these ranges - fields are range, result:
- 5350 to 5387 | 14.09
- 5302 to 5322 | 16.14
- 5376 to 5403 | 15.13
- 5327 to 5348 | 15.25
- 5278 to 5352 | 14.56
